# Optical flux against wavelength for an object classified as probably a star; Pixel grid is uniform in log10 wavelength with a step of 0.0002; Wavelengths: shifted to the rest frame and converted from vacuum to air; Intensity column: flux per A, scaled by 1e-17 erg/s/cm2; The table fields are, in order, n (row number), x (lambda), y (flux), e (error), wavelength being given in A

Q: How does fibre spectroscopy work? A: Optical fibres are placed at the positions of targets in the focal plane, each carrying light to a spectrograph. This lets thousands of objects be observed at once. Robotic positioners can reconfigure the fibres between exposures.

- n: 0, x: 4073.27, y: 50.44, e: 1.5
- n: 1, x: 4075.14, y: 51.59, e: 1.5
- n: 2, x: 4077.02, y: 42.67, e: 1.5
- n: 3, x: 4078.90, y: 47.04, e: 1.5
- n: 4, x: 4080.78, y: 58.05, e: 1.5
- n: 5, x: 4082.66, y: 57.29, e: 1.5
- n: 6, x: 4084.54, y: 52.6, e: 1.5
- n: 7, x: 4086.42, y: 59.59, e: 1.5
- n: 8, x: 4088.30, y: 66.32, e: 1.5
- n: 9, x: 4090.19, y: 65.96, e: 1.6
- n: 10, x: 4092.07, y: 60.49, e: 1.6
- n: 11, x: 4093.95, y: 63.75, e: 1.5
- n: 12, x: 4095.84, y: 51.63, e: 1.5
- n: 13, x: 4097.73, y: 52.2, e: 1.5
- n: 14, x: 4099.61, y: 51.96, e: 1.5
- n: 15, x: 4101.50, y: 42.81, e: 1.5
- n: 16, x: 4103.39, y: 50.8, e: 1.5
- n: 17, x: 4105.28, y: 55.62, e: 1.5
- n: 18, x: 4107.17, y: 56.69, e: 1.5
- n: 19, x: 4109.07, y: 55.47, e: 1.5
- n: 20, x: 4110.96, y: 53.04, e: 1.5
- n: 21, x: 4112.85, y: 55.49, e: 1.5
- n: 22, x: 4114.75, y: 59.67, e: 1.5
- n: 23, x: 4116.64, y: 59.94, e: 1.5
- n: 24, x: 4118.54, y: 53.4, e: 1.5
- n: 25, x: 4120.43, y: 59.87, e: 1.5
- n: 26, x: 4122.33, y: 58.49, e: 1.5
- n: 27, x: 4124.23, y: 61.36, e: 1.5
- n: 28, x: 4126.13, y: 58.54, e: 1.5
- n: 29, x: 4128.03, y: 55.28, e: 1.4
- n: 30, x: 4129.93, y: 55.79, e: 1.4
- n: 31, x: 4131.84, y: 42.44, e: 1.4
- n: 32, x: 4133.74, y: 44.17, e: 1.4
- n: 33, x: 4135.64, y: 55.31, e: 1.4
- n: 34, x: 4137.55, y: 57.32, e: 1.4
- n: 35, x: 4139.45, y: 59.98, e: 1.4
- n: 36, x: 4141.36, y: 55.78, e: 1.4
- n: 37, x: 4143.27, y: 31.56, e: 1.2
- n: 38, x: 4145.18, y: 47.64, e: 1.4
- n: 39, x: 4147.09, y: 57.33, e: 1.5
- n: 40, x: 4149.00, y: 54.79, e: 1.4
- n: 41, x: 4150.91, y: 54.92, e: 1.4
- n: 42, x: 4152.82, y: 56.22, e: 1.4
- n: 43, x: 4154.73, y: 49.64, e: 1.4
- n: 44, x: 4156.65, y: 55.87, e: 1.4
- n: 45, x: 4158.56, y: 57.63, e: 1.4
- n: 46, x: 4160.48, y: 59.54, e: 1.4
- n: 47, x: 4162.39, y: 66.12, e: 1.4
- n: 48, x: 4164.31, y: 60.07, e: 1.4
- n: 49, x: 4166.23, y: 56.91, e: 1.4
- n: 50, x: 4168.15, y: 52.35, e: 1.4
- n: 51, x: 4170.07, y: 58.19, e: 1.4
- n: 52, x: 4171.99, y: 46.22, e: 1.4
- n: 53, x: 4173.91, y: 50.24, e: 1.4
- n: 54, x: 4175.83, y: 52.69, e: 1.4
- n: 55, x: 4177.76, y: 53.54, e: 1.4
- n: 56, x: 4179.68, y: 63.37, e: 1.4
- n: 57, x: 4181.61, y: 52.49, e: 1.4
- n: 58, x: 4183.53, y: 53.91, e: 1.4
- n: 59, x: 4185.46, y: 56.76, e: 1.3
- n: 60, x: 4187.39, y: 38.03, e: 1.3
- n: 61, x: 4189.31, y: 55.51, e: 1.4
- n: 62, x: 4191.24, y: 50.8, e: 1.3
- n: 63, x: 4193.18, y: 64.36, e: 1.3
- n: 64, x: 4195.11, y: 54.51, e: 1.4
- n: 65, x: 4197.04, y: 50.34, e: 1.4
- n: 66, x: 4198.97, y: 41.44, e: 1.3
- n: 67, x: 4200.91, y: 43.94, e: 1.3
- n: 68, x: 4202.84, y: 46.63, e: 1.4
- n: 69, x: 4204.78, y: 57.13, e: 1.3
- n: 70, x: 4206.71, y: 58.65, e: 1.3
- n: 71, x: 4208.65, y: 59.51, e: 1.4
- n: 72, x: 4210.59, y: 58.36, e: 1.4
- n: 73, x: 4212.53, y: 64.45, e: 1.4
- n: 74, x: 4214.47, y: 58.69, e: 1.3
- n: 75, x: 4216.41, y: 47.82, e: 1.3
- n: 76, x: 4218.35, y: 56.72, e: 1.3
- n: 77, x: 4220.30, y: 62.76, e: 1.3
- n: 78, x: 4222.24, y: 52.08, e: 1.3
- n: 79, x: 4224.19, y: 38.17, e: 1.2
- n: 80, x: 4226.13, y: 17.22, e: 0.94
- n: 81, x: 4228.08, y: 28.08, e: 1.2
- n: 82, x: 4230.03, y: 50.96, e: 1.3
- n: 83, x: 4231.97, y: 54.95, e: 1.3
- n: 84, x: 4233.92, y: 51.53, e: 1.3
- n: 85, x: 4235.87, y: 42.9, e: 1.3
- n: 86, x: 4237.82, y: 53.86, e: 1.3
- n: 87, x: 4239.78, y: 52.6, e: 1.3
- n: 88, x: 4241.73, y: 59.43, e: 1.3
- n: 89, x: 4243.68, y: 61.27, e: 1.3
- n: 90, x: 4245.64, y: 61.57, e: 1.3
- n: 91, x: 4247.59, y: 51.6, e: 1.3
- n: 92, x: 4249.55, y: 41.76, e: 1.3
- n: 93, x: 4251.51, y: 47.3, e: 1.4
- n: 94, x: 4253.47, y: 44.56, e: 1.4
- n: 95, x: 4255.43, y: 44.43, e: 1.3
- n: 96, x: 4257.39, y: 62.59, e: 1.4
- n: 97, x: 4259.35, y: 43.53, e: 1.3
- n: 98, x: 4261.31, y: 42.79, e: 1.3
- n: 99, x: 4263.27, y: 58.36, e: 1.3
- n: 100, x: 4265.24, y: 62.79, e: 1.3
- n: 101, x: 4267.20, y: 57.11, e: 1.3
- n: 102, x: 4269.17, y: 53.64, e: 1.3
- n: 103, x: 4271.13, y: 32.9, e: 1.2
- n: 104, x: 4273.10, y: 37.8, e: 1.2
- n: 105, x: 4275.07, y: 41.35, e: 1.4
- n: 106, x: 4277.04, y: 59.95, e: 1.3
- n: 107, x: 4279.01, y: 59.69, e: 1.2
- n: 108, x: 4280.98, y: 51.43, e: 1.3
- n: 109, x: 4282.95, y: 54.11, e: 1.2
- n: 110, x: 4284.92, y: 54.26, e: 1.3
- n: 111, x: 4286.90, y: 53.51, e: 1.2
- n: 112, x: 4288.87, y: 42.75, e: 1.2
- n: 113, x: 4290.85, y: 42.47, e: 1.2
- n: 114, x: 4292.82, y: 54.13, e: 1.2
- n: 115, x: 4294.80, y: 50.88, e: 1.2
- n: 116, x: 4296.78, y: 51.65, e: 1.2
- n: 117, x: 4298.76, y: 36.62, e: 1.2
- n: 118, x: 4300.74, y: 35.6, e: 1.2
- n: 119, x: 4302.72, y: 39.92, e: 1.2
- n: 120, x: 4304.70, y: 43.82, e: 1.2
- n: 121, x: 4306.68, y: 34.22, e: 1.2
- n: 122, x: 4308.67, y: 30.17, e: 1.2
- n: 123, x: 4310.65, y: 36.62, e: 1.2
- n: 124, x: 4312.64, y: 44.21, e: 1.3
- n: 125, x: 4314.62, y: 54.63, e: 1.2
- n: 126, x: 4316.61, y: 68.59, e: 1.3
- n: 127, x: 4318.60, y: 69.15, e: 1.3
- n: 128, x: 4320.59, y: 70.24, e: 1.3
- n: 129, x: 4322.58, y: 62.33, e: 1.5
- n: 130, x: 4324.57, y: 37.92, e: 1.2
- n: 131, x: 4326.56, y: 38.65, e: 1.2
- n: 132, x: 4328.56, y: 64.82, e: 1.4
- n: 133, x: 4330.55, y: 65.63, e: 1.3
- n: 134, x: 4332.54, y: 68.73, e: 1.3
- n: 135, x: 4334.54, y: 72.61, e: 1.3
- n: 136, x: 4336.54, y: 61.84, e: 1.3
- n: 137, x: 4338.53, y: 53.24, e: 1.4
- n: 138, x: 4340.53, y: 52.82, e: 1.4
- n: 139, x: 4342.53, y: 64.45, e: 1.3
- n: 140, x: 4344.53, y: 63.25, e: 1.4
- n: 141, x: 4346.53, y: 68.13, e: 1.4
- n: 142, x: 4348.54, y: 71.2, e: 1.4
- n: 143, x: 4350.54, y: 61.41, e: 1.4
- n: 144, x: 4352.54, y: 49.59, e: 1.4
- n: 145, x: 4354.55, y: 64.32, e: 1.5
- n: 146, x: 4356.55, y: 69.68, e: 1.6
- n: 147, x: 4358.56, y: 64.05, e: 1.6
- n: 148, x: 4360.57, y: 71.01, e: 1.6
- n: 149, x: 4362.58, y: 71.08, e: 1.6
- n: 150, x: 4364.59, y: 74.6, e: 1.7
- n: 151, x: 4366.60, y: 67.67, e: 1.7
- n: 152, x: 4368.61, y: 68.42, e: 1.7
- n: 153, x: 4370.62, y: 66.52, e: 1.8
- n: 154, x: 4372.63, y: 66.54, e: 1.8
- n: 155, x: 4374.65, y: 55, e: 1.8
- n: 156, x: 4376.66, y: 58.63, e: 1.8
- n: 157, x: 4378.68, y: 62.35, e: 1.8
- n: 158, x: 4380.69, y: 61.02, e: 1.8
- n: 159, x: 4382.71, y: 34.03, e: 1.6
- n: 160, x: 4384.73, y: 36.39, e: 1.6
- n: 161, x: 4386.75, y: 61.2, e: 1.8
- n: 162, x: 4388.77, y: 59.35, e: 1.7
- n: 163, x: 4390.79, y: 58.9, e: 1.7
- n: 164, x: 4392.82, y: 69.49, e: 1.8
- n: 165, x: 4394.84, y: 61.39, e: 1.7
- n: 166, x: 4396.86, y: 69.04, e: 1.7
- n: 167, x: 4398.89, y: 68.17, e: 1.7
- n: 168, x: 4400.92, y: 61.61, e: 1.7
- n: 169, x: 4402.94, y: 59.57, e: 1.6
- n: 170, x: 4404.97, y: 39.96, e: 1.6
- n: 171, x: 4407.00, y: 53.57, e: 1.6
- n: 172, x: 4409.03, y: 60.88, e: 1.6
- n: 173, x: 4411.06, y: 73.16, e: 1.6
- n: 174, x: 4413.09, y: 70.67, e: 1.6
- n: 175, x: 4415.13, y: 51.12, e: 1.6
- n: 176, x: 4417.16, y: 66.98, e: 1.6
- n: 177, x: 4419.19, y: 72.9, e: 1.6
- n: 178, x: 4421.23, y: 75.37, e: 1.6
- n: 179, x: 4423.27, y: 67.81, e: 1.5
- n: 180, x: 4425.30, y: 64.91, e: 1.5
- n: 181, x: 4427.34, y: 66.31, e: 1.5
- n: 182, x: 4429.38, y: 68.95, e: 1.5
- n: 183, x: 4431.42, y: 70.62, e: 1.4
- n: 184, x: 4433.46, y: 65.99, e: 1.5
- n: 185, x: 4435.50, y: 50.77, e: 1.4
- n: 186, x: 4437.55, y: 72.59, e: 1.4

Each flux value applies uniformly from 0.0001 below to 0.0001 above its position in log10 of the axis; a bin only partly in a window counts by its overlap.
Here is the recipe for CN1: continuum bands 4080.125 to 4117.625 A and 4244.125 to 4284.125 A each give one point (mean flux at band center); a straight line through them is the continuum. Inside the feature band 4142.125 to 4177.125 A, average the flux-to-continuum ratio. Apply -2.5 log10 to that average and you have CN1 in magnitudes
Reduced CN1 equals 0.010 mag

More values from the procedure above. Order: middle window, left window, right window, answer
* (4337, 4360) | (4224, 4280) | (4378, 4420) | -0.12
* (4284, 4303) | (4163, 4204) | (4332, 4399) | 0.25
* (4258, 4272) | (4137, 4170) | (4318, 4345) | 0.15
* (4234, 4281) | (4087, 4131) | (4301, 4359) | 0.11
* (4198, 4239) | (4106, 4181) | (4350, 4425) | 0.15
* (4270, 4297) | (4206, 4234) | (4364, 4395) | 0.11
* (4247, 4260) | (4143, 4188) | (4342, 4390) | 0.20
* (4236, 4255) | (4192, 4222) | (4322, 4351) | 0.09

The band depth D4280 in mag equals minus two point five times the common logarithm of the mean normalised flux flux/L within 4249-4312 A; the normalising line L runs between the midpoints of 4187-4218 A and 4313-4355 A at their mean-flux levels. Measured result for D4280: 0.22 mag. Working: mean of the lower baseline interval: 53.5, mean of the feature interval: 47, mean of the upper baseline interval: 60.8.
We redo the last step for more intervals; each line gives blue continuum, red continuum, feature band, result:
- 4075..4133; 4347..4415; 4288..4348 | 0.144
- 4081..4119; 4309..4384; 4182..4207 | 0.127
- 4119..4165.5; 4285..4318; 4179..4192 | -0.010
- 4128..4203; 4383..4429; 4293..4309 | 0.364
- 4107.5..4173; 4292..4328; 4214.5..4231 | 0.146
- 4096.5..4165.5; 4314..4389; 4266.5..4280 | 0.207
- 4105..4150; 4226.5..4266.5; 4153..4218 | -0.042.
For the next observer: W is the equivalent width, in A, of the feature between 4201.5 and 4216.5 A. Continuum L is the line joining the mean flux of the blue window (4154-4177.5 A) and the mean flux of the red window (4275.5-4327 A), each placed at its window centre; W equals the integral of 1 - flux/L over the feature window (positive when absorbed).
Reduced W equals -0.9 A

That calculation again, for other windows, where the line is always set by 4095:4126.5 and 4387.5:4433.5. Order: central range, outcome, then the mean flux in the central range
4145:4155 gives 0.38 A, 54.2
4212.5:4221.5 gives 0.16 A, 57.3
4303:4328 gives 4.92 A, 49.2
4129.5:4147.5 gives 1.78 A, 50.4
